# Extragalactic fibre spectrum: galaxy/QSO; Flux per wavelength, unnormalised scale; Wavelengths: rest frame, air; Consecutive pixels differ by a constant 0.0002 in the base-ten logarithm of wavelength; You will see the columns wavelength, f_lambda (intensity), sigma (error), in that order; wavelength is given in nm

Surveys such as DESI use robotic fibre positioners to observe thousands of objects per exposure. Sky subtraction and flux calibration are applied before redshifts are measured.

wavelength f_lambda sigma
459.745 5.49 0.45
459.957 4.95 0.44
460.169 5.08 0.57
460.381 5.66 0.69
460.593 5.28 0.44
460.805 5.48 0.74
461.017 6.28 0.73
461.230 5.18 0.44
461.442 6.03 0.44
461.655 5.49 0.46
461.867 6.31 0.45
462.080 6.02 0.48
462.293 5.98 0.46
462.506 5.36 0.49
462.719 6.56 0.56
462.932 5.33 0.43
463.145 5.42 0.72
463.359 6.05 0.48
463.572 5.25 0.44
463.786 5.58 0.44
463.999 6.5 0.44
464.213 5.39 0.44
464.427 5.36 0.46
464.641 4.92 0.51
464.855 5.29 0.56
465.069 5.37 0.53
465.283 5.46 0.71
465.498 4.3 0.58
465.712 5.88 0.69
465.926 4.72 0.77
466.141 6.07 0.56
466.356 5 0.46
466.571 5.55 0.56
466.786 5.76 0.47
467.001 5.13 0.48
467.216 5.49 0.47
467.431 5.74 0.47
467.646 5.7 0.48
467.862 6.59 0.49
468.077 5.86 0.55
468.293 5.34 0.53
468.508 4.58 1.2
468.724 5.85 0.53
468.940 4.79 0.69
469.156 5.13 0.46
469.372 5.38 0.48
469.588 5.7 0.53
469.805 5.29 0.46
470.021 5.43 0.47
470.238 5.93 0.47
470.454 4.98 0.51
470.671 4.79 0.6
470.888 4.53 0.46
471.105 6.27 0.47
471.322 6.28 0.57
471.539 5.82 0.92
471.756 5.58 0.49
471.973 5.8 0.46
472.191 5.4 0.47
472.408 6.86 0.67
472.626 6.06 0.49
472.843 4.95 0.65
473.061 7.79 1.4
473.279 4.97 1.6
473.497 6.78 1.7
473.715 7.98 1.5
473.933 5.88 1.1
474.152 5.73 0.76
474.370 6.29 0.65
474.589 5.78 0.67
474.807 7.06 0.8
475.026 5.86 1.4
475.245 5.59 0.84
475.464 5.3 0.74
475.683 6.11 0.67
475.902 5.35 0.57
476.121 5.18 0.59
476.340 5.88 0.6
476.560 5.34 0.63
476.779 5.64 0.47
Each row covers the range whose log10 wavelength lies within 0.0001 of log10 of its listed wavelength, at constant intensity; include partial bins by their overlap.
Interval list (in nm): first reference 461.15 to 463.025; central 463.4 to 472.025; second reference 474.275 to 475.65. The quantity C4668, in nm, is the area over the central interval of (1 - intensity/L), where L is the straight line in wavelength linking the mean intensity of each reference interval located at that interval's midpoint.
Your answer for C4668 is 0.63 nm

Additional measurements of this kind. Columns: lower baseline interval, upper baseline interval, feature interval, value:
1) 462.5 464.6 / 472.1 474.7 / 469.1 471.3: 0.24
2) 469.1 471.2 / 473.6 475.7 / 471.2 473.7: -0.15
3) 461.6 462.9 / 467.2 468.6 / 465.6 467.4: 0.08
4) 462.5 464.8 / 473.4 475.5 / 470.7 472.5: 0.10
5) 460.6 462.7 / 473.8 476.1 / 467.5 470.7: 0.22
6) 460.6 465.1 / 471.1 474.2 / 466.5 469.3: 0.20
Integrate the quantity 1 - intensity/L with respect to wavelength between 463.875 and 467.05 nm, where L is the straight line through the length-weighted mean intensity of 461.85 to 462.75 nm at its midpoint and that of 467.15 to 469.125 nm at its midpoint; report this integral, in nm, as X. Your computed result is 0.19 nm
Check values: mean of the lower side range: 5.97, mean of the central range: 5.39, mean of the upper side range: 5.53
